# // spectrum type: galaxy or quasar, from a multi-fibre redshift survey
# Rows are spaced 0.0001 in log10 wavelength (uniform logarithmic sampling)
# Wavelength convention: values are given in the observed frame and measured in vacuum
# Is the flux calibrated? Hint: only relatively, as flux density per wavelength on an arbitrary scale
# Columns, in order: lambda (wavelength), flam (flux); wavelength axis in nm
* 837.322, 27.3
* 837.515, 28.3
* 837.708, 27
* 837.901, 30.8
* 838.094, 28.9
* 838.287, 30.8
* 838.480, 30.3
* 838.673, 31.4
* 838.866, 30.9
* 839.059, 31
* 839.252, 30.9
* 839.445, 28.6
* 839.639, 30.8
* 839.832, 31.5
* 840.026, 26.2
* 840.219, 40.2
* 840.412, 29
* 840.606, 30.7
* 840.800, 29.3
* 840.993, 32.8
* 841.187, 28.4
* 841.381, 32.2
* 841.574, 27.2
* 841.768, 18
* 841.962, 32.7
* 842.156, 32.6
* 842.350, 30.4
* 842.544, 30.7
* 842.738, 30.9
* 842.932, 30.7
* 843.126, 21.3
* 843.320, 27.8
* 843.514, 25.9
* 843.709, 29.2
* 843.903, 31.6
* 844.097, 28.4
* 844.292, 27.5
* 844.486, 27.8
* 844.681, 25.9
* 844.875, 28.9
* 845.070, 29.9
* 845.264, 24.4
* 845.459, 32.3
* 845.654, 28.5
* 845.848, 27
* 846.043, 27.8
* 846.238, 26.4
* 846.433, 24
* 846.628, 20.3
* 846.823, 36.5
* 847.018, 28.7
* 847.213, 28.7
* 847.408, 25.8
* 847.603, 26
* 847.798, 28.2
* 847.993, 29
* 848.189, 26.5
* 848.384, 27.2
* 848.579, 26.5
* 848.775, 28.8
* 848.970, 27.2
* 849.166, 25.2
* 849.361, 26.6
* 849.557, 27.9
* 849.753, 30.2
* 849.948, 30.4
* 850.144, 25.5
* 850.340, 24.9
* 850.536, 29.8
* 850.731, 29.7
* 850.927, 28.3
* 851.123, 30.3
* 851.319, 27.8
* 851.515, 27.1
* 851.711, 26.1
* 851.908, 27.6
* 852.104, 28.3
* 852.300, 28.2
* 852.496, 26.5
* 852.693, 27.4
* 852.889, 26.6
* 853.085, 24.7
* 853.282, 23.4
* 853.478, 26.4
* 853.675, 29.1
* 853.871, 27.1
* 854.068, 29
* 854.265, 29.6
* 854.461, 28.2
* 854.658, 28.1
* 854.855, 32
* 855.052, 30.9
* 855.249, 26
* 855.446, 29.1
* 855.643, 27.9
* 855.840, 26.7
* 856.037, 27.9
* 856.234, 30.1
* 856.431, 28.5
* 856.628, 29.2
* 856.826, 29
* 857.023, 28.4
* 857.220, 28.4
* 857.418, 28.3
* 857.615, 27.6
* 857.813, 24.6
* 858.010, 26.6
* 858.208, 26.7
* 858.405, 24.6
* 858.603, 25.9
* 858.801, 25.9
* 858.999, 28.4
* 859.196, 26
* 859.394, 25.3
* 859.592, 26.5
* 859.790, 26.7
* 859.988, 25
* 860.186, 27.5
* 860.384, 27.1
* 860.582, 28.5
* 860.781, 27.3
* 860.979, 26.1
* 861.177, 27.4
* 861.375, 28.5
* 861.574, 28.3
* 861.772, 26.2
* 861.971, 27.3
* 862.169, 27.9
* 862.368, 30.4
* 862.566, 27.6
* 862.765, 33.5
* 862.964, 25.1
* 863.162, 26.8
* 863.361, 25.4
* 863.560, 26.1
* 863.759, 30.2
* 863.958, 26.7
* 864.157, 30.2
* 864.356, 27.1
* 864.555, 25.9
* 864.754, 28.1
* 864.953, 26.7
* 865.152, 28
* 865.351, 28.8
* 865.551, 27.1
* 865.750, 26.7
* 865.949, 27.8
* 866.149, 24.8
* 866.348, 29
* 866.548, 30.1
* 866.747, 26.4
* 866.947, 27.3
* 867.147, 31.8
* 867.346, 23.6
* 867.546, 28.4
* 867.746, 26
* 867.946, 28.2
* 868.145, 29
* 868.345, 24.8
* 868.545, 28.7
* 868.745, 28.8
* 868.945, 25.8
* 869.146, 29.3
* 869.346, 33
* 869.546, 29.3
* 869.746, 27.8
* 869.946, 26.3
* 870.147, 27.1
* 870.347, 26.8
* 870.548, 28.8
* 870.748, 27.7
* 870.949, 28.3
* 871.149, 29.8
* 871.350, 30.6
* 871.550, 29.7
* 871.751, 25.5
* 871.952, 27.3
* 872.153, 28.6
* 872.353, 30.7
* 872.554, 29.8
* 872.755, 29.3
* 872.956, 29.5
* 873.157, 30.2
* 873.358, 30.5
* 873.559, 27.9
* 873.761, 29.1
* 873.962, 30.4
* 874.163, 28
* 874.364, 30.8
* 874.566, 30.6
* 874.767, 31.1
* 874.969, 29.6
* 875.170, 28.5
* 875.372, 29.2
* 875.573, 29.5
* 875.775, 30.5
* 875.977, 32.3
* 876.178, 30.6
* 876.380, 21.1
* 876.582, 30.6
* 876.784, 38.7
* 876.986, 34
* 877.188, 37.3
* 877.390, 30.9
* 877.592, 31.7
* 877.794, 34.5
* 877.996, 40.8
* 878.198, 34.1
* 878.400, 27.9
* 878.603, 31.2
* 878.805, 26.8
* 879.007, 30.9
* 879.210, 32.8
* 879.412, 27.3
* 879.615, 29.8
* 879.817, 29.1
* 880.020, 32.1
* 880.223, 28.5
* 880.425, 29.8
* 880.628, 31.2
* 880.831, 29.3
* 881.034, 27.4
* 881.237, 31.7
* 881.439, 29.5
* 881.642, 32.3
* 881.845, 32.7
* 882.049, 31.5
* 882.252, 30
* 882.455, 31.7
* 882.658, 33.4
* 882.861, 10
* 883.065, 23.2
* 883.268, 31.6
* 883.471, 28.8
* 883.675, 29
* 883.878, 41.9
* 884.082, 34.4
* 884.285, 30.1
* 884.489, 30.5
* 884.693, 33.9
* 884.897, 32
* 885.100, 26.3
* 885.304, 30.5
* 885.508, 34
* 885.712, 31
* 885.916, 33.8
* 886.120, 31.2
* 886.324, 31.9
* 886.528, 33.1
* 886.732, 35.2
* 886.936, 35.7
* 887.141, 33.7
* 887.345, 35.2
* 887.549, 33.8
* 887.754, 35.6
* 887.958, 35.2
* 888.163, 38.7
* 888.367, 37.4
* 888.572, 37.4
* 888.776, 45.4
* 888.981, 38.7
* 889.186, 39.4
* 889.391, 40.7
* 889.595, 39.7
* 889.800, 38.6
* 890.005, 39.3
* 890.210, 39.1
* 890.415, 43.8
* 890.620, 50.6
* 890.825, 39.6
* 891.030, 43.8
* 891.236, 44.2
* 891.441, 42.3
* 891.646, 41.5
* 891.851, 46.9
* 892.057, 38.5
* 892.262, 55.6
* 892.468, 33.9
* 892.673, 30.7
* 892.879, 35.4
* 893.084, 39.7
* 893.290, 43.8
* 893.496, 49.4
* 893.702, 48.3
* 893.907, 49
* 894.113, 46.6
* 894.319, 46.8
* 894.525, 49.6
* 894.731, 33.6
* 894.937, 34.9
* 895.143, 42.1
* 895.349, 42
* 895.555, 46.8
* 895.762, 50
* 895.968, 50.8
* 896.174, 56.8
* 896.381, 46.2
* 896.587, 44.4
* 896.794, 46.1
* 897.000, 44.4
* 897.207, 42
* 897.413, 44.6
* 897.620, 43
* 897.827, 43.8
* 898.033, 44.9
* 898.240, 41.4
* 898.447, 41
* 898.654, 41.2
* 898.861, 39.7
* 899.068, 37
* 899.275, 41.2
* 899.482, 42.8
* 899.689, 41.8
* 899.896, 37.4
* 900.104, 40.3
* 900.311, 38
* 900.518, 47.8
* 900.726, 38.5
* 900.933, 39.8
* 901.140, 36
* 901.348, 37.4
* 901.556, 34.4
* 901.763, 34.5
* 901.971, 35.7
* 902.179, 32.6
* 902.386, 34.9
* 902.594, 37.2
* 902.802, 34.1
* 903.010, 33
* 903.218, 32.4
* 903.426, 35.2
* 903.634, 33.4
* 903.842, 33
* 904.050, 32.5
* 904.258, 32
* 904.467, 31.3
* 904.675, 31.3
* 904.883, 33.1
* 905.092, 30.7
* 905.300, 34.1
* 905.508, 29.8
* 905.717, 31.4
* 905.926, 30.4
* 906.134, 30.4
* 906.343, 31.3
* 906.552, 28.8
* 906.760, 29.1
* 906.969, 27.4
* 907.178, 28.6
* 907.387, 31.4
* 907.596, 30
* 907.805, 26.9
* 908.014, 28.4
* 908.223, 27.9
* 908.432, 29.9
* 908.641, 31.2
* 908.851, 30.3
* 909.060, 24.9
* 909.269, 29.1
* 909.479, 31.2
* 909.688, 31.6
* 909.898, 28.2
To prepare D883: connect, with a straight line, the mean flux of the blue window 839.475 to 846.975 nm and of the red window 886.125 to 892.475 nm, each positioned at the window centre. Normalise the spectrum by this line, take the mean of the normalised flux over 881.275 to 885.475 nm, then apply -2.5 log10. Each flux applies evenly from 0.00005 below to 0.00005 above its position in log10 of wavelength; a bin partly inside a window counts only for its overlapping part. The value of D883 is 0.25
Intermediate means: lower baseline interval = 28.8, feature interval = 30.3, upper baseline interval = 39.5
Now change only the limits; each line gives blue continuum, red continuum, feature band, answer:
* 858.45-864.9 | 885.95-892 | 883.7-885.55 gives 0.14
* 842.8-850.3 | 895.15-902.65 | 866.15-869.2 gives 0.20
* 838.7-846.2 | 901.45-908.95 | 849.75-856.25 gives 0.06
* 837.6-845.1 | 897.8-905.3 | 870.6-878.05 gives 0.11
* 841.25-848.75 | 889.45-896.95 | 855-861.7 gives 0.18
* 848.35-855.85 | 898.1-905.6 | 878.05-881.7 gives 0.08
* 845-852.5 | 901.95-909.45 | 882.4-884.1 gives 0.03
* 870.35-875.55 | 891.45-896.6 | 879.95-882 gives 0.15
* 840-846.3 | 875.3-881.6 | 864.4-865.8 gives 0.11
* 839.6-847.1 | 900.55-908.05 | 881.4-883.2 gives 0.11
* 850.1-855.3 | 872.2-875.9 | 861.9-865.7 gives 0.04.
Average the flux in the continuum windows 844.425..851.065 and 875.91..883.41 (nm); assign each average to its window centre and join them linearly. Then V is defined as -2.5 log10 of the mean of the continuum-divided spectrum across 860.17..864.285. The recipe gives 0.04 mag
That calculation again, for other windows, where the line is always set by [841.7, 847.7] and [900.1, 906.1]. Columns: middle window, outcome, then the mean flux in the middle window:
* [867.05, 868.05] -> 0.109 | 27.6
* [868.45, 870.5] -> 0.091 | 28.3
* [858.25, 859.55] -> 0.137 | 26.1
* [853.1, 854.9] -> 0.046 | 27.8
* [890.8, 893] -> -0.232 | 41.2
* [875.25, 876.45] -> 0.086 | 29.1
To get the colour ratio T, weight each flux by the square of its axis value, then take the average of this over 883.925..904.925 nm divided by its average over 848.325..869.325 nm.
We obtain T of 1.5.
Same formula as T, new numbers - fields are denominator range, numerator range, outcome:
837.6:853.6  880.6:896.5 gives 1.46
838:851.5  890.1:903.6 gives 1.63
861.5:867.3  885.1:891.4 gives 1.42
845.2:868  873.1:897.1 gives 1.38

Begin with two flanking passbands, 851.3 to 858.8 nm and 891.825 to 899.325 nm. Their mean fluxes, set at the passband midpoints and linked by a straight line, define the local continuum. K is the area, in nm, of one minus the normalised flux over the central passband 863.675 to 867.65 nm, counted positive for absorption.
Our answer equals 0.51 nm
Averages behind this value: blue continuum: 27.6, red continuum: 43.6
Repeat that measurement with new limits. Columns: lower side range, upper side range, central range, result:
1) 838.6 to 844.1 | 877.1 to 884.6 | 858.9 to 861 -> 0.24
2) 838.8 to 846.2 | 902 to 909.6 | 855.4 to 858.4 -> 0.18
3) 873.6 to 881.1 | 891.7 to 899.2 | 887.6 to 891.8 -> -0.11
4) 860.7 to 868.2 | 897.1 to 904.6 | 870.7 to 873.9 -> 0.09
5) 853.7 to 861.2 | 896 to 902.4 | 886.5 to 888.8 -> 0.08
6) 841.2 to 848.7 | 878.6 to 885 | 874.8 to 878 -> -0.19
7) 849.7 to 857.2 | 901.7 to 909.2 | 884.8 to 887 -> -0.15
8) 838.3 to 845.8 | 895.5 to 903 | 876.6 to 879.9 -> 0.40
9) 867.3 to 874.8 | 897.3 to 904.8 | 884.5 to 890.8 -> -0.50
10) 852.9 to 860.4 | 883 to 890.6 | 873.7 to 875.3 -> 0.11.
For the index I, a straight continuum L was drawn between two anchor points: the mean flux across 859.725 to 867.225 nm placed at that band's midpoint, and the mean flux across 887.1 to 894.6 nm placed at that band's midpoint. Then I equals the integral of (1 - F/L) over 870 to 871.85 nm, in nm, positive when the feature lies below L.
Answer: 0.187 nm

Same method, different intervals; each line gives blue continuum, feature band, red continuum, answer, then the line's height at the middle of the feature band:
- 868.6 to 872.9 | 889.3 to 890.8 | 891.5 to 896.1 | -0.017 nm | 41.1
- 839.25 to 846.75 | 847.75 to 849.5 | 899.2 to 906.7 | 0.121 nm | 29.3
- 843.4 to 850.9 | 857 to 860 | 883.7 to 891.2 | 0.362 nm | 30.2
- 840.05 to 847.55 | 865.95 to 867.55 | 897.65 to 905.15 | 0.218 nm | 32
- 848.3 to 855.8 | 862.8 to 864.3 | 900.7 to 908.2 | 0.068 nm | 28.8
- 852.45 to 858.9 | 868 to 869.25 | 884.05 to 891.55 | 0.140 nm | 31.3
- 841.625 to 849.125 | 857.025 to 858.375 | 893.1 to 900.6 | 0.199 nm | 31.7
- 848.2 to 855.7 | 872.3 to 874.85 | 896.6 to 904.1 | 0.225 nm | 32.7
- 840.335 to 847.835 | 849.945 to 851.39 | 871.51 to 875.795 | 0.017 nm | 28.5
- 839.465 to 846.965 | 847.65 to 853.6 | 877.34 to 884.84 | 0.361 nm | 29.2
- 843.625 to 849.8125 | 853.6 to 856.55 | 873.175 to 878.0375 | 0.003 nm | 28.7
